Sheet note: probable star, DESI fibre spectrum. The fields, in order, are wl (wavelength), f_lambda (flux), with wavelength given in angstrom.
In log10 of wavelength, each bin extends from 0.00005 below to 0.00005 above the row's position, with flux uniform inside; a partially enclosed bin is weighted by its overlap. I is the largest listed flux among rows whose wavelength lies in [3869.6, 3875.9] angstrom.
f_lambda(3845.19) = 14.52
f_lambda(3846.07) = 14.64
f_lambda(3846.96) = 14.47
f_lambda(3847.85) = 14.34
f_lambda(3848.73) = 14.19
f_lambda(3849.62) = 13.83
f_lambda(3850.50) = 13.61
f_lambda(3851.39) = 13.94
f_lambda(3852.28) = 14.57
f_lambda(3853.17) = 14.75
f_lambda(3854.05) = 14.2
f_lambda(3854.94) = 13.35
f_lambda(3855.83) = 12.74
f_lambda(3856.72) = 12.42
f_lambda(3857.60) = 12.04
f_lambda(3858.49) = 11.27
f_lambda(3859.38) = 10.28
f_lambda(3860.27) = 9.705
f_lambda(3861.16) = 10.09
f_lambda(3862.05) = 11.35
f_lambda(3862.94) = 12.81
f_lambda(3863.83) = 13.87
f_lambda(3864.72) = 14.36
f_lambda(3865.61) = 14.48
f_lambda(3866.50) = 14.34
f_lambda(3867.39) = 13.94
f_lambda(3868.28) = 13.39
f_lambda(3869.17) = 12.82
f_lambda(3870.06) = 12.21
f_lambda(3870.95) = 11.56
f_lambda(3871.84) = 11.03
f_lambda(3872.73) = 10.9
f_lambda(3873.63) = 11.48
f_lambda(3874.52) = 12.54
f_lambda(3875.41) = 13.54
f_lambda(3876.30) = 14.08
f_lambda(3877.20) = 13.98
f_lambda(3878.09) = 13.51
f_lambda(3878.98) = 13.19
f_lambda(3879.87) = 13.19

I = 13.54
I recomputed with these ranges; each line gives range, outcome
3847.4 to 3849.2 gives 14.34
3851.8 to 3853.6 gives 14.75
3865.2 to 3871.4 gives 14.48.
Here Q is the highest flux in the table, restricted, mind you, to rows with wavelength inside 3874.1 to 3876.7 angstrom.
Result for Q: 14.08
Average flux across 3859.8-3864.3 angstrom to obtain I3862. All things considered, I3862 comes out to 11.6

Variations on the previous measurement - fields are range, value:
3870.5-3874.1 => 11.2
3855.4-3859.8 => 11.8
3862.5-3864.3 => 13.4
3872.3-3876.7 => 12.5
